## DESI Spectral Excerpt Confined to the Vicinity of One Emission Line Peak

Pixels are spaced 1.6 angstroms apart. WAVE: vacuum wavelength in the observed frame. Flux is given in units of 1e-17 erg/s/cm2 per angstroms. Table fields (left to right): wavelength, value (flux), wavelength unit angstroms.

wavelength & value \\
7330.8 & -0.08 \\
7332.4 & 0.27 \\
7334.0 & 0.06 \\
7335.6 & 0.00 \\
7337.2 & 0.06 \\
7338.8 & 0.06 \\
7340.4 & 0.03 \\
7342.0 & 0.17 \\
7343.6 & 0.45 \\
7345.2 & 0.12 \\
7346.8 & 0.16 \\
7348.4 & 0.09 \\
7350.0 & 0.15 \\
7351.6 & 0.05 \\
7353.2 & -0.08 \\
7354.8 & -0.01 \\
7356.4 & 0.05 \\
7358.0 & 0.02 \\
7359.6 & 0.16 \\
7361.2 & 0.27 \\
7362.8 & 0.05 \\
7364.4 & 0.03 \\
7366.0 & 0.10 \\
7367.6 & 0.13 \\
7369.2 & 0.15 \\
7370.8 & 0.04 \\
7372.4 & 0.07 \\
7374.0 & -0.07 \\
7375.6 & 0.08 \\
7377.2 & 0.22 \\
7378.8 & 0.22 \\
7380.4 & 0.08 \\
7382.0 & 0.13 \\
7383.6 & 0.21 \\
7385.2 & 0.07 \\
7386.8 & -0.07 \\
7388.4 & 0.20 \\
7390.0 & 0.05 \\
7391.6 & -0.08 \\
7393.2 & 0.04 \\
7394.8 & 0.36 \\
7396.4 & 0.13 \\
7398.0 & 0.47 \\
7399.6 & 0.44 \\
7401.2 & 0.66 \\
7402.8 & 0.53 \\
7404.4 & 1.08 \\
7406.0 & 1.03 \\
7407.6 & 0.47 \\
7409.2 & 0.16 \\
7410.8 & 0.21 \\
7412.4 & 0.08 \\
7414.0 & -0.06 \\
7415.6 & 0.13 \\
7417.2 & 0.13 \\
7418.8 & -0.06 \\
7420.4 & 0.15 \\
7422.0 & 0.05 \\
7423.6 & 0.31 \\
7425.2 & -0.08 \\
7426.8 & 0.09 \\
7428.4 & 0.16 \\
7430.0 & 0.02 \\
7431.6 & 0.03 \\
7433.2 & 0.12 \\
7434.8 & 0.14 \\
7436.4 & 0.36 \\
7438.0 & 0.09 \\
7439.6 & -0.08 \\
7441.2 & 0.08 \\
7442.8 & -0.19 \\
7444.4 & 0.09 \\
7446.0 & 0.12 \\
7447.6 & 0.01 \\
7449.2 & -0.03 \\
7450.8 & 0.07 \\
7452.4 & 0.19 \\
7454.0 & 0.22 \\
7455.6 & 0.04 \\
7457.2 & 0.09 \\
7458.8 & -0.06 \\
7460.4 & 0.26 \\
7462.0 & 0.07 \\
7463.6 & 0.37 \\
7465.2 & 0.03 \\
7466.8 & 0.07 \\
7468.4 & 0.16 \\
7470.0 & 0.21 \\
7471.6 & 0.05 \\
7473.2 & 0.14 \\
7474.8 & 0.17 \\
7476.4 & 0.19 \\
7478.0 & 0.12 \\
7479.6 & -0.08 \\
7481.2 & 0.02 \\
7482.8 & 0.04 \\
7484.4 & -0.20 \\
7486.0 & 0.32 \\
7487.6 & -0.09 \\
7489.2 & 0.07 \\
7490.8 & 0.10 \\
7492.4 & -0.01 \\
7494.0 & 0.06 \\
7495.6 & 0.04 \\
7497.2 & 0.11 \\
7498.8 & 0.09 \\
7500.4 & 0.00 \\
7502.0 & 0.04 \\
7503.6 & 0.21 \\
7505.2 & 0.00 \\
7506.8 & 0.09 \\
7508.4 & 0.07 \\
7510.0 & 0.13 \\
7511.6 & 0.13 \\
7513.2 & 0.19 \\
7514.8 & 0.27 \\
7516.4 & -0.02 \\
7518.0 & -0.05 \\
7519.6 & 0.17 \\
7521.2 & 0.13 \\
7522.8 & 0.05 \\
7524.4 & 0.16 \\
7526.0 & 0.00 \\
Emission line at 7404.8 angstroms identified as [O II] 3727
